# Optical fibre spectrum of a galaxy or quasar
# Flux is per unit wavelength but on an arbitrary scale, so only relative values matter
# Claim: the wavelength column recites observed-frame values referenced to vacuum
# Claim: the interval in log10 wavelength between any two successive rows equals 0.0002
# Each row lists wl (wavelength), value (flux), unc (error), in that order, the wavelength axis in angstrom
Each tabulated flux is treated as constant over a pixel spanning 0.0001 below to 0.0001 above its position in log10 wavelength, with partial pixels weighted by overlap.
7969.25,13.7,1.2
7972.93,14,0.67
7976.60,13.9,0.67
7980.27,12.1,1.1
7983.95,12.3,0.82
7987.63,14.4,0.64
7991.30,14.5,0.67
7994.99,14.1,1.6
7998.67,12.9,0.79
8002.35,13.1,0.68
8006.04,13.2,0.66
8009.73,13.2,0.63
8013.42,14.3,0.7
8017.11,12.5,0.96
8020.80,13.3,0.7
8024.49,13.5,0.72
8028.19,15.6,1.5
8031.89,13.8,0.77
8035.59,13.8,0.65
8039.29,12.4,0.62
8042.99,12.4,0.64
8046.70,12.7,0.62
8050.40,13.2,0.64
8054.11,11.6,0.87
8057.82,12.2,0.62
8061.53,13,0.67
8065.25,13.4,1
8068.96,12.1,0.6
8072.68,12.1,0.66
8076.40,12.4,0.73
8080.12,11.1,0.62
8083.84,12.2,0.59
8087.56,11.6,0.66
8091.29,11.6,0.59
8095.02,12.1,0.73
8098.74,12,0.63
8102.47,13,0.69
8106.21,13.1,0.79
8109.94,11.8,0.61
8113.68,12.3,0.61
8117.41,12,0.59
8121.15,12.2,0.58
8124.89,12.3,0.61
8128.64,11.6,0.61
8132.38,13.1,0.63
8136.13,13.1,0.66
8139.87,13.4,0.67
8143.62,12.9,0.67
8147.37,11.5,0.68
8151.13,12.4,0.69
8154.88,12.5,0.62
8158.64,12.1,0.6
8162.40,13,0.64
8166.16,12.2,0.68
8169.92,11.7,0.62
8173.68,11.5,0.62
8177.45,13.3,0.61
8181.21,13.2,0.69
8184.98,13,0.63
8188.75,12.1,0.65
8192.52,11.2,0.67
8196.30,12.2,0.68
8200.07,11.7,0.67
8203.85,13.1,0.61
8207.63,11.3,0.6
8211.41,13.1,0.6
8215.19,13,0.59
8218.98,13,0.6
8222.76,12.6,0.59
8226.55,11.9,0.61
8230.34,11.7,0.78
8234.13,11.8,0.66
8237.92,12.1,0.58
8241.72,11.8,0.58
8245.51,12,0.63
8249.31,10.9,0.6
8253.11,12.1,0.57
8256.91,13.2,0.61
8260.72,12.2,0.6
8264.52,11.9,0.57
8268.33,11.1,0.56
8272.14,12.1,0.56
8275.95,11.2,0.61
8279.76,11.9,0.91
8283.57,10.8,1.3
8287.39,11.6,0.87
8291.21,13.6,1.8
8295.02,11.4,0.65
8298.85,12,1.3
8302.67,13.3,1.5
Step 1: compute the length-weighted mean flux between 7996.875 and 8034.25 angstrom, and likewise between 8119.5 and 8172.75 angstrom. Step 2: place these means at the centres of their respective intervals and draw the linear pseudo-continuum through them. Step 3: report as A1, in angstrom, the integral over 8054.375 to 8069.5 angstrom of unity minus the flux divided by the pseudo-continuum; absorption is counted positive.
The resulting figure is 0.6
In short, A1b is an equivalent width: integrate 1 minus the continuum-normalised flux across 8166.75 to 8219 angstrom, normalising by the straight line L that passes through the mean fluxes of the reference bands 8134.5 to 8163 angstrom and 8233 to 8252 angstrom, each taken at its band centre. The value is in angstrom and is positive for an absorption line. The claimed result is -0.8 angstrom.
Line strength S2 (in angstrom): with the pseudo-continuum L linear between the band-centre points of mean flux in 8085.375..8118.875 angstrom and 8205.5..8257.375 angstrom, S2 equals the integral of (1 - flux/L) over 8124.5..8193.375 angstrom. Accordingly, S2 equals -1.6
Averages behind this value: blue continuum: 12.2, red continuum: 12.2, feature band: 12.4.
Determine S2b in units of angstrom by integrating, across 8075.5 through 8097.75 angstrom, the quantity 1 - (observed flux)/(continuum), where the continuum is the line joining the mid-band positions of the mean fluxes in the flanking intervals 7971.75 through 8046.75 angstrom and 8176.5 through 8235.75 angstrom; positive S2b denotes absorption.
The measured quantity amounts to 2.1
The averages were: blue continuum 13.4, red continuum 12.4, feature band 11.8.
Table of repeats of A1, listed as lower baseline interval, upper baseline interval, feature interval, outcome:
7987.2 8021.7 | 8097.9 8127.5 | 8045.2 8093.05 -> 2.1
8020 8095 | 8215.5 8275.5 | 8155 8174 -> 0.2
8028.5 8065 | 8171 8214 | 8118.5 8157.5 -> 0.2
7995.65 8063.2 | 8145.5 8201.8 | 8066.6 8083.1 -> 1.1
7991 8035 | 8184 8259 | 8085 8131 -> 2.9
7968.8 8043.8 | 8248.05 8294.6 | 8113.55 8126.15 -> 0.6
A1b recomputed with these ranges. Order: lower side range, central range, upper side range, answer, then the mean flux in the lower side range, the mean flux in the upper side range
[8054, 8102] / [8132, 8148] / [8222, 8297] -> -1.1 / 12.2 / 11.9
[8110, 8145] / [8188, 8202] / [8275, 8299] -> 0.5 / 12.5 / 11.8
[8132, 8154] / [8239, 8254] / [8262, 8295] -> 0.4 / 12.7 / 11.8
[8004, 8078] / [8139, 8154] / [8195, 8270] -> 0.1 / 13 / 12.1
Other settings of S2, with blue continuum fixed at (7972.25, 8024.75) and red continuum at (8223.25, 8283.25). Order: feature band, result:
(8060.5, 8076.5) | 0.5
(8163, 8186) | -0.3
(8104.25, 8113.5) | 0.2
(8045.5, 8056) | 0.5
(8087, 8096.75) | 0.8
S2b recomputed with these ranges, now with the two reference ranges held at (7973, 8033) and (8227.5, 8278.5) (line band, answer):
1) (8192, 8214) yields 0.0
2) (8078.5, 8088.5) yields 1.0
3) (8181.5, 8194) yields 0.0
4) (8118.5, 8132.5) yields 0.6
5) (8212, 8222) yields -0.7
